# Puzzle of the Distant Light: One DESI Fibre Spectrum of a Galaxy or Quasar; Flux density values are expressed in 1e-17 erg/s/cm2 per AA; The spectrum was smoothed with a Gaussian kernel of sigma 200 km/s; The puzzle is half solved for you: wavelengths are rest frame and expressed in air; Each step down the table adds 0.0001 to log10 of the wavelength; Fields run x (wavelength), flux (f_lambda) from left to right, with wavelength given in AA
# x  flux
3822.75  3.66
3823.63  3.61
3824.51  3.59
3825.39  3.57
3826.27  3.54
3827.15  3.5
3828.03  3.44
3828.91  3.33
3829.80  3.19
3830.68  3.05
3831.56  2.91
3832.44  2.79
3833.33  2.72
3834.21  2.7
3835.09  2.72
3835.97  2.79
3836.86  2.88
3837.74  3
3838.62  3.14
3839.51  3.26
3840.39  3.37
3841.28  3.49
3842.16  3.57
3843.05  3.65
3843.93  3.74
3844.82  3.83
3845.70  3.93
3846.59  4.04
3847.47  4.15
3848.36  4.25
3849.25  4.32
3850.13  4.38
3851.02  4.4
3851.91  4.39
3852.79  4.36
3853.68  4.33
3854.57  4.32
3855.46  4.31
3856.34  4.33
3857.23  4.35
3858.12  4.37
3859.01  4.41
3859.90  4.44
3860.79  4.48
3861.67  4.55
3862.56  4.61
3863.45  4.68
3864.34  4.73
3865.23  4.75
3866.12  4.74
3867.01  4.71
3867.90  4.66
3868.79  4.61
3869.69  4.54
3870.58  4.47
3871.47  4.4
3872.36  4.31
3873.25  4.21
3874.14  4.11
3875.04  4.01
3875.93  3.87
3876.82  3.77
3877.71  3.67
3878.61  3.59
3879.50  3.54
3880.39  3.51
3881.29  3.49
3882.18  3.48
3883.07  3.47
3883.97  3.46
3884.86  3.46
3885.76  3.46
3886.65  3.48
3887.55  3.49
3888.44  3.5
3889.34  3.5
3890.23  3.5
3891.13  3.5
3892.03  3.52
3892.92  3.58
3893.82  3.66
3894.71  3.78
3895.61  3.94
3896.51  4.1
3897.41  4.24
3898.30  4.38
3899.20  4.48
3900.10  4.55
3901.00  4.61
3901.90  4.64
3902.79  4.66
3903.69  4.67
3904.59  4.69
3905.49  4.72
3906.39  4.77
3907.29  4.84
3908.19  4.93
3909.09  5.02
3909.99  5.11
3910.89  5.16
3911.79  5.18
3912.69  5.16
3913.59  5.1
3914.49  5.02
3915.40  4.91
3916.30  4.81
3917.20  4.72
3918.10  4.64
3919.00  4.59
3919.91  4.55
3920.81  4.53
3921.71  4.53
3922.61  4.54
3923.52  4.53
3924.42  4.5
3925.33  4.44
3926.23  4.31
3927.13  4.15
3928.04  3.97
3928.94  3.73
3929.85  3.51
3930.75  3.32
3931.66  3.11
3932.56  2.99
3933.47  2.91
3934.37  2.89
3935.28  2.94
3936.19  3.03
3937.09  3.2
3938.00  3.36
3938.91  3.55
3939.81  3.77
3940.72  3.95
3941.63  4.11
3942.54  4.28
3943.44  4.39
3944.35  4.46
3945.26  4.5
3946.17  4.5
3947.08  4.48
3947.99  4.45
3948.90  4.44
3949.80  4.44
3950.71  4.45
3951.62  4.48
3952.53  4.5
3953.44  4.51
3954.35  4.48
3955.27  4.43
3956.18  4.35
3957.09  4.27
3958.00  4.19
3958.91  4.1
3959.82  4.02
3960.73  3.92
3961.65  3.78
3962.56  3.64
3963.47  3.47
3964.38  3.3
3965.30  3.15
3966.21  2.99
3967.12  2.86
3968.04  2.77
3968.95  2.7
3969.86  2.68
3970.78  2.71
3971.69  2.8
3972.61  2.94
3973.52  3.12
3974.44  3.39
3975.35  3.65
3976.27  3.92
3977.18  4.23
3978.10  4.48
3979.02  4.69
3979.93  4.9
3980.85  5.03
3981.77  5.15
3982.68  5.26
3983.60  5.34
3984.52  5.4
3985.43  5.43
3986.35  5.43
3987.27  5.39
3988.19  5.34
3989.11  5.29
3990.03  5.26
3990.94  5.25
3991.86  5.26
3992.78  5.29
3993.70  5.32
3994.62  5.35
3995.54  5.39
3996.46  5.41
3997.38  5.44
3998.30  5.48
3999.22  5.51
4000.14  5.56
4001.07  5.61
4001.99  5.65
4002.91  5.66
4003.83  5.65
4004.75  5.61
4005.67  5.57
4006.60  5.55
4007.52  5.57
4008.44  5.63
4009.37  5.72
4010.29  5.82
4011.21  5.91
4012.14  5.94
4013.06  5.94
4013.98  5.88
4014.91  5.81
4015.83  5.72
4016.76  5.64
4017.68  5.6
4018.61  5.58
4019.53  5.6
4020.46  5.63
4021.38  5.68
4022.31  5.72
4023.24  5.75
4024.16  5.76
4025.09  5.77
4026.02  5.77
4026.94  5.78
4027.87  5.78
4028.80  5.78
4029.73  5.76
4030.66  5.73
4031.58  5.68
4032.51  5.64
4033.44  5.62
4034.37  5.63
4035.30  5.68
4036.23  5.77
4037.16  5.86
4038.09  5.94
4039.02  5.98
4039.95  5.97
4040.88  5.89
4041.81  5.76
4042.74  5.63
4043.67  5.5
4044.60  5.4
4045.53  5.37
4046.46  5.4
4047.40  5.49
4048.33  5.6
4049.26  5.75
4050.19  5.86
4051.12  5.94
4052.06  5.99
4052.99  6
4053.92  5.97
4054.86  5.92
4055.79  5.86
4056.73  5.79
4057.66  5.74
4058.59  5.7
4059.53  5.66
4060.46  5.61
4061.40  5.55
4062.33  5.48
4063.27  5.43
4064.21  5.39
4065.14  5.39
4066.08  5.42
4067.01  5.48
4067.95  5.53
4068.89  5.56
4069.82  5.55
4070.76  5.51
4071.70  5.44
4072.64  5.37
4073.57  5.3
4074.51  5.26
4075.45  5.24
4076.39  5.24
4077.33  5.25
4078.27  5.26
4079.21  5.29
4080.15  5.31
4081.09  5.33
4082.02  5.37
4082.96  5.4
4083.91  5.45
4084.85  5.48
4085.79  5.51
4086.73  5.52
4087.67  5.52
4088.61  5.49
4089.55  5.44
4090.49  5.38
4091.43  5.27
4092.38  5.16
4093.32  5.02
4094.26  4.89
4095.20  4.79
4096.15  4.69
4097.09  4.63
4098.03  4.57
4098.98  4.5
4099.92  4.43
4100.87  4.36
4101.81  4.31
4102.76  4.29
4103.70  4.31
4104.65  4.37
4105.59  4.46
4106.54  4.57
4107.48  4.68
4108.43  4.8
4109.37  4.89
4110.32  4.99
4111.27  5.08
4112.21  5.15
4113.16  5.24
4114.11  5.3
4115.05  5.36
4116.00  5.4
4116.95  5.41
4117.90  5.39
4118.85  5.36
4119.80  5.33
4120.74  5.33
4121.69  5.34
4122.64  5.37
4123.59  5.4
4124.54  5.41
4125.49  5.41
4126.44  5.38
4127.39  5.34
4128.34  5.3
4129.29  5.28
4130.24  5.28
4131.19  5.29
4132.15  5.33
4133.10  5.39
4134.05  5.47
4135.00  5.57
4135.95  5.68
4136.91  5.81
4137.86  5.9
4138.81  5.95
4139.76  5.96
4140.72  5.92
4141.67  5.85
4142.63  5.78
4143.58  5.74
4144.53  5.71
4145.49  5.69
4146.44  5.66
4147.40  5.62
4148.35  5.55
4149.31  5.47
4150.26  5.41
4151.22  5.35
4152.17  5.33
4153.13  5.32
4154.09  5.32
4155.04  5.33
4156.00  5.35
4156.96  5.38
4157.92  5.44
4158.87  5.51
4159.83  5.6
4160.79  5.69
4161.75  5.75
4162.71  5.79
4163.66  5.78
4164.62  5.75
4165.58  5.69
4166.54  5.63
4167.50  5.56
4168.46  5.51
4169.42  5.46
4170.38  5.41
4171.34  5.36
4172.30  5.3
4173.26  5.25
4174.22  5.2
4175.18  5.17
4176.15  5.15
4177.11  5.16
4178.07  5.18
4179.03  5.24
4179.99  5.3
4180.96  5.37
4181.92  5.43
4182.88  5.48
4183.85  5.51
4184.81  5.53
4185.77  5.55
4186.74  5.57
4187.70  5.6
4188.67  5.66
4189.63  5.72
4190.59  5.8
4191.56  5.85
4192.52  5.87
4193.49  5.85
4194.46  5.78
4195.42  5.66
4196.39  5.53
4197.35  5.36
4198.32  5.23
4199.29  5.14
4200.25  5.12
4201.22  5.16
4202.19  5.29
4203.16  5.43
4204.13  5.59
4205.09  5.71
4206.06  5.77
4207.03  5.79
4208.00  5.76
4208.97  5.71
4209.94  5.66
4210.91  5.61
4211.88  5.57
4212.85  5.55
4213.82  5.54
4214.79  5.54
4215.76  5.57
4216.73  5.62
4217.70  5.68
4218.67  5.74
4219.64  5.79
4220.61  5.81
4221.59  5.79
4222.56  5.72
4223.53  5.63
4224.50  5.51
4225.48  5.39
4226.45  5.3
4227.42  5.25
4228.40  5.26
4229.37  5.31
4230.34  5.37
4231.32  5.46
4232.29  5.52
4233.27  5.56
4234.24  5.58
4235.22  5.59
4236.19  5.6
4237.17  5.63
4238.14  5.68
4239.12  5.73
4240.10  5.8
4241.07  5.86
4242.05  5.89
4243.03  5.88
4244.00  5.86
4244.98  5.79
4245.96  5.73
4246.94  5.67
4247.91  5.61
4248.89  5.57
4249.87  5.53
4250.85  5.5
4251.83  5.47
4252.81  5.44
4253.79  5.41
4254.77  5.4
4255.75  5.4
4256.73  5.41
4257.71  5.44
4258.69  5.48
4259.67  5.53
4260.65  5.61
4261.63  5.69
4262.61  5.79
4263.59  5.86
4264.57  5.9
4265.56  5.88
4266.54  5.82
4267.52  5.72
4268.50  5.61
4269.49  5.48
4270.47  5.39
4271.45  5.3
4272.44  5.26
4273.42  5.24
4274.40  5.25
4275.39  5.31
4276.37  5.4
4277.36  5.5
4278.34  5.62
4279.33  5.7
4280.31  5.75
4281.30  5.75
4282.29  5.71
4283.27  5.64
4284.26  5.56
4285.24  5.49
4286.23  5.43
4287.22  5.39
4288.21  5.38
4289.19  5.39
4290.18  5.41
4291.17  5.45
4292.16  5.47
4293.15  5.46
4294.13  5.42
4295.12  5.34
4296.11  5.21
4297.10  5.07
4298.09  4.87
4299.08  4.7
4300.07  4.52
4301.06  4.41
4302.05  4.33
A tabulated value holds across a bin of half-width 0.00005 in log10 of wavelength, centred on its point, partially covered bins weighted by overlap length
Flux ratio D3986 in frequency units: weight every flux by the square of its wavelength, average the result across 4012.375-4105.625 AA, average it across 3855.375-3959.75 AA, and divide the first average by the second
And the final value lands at 1.4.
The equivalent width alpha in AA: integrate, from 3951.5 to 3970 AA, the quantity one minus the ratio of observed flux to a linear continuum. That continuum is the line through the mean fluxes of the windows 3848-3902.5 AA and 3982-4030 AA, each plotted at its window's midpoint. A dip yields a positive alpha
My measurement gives 4.8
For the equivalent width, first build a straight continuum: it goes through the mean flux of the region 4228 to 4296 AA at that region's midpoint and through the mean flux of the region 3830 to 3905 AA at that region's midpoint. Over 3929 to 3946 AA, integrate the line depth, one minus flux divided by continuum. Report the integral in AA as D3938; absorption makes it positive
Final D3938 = 2.5 AA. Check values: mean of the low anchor 3.93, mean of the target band 3.59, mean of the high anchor 5.55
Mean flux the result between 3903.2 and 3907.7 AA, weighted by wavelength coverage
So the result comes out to 4.73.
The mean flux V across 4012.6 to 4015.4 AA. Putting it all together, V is 5.89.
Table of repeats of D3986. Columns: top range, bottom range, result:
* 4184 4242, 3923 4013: 1.42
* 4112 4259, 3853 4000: 1.48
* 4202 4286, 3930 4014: 1.43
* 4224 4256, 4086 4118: 1.21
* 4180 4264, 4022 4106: 1.11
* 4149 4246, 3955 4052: 1.19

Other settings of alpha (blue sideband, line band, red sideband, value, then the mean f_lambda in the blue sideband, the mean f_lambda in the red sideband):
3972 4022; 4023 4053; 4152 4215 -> -2.39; 5.25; 5.5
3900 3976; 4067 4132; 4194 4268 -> -3.29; 4.07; 5.59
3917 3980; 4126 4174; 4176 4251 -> -3.54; 3.88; 5.57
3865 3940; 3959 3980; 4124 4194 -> 4.76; 4.12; 5.52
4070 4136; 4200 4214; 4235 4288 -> -0.30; 5.15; 5.59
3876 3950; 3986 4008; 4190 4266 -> -4.66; 4.1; 5.59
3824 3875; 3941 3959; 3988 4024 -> 2.15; 3.92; 5.58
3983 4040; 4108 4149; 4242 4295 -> 0.99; 5.62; 5.55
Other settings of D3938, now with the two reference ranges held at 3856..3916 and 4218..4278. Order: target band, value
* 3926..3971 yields 7.2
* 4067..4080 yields -1.1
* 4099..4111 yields 1.2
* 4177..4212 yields -1.0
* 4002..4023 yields -4.4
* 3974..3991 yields -1.0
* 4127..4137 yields -0.5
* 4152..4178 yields -0.9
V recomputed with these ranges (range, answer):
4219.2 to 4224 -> 5.75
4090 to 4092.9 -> 5.26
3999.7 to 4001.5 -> 5.56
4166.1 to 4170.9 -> 5.51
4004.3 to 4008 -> 5.58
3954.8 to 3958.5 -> 4.3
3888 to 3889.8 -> 3.5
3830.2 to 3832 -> 2.99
